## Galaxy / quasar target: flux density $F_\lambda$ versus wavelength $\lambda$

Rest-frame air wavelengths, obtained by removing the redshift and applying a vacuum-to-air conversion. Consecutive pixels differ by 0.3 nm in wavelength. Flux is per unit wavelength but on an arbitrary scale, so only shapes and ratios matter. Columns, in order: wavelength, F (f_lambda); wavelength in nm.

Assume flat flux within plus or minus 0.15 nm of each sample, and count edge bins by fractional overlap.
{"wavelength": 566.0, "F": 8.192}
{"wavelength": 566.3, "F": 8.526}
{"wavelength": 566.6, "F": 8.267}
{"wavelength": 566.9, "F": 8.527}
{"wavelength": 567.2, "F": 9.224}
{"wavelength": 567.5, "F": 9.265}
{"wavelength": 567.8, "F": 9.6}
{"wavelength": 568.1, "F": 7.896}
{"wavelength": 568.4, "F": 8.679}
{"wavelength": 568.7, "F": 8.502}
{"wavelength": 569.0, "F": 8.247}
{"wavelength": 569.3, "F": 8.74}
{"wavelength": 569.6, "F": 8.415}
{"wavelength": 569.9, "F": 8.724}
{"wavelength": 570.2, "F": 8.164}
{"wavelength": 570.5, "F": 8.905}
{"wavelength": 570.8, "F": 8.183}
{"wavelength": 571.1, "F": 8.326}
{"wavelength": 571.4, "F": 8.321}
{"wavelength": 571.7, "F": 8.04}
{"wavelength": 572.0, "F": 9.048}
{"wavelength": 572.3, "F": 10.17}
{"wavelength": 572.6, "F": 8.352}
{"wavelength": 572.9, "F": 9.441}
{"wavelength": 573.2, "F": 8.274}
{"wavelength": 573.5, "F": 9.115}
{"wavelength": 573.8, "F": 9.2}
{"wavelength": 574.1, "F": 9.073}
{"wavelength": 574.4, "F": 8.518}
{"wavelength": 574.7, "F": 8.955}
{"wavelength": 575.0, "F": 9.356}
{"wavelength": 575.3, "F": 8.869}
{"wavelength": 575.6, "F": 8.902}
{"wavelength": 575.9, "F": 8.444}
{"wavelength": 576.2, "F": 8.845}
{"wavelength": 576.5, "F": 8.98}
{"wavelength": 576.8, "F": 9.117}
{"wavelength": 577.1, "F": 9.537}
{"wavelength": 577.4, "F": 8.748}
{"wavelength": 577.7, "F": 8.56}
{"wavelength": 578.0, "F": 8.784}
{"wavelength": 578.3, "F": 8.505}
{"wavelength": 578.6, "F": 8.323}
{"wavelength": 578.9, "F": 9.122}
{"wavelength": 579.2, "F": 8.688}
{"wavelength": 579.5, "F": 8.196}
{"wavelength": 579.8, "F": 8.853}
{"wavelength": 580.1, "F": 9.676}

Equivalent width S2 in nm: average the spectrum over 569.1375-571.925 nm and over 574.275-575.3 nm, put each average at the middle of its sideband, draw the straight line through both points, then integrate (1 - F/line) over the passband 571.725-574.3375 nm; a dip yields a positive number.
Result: -0.08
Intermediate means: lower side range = 8.44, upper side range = 8.94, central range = 9.02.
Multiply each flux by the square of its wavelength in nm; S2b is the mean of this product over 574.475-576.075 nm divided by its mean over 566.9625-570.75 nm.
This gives 1.05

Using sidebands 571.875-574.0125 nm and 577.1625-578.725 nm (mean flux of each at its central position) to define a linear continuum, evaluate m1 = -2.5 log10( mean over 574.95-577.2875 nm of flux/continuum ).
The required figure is -0.02 mag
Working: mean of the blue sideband 9.09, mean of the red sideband 8.64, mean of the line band 8.99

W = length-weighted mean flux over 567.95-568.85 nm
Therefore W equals 8.36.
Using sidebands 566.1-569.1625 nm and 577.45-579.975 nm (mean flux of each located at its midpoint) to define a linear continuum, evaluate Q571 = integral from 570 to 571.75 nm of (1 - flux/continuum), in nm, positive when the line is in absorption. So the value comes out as 0.062 nm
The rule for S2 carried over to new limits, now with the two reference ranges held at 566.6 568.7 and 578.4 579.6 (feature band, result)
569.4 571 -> 0.05 nm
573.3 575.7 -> -0.09 nm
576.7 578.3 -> -0.05 nm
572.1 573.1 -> -0.06 nm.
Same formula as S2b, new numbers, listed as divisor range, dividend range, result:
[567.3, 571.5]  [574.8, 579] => 1.06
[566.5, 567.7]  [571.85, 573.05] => 1.06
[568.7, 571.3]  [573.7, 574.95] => 1.07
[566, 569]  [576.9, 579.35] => 1.05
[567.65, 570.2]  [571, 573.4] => 1.03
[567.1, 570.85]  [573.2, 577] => 1.05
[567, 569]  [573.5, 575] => 1.04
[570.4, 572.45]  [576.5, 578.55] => 1.04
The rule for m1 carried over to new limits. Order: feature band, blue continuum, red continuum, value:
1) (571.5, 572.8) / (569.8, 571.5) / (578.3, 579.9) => -0.05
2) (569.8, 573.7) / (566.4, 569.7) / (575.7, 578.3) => 0.01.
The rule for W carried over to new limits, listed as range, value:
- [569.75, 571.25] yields 8.46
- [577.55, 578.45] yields 8.62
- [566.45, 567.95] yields 8.98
